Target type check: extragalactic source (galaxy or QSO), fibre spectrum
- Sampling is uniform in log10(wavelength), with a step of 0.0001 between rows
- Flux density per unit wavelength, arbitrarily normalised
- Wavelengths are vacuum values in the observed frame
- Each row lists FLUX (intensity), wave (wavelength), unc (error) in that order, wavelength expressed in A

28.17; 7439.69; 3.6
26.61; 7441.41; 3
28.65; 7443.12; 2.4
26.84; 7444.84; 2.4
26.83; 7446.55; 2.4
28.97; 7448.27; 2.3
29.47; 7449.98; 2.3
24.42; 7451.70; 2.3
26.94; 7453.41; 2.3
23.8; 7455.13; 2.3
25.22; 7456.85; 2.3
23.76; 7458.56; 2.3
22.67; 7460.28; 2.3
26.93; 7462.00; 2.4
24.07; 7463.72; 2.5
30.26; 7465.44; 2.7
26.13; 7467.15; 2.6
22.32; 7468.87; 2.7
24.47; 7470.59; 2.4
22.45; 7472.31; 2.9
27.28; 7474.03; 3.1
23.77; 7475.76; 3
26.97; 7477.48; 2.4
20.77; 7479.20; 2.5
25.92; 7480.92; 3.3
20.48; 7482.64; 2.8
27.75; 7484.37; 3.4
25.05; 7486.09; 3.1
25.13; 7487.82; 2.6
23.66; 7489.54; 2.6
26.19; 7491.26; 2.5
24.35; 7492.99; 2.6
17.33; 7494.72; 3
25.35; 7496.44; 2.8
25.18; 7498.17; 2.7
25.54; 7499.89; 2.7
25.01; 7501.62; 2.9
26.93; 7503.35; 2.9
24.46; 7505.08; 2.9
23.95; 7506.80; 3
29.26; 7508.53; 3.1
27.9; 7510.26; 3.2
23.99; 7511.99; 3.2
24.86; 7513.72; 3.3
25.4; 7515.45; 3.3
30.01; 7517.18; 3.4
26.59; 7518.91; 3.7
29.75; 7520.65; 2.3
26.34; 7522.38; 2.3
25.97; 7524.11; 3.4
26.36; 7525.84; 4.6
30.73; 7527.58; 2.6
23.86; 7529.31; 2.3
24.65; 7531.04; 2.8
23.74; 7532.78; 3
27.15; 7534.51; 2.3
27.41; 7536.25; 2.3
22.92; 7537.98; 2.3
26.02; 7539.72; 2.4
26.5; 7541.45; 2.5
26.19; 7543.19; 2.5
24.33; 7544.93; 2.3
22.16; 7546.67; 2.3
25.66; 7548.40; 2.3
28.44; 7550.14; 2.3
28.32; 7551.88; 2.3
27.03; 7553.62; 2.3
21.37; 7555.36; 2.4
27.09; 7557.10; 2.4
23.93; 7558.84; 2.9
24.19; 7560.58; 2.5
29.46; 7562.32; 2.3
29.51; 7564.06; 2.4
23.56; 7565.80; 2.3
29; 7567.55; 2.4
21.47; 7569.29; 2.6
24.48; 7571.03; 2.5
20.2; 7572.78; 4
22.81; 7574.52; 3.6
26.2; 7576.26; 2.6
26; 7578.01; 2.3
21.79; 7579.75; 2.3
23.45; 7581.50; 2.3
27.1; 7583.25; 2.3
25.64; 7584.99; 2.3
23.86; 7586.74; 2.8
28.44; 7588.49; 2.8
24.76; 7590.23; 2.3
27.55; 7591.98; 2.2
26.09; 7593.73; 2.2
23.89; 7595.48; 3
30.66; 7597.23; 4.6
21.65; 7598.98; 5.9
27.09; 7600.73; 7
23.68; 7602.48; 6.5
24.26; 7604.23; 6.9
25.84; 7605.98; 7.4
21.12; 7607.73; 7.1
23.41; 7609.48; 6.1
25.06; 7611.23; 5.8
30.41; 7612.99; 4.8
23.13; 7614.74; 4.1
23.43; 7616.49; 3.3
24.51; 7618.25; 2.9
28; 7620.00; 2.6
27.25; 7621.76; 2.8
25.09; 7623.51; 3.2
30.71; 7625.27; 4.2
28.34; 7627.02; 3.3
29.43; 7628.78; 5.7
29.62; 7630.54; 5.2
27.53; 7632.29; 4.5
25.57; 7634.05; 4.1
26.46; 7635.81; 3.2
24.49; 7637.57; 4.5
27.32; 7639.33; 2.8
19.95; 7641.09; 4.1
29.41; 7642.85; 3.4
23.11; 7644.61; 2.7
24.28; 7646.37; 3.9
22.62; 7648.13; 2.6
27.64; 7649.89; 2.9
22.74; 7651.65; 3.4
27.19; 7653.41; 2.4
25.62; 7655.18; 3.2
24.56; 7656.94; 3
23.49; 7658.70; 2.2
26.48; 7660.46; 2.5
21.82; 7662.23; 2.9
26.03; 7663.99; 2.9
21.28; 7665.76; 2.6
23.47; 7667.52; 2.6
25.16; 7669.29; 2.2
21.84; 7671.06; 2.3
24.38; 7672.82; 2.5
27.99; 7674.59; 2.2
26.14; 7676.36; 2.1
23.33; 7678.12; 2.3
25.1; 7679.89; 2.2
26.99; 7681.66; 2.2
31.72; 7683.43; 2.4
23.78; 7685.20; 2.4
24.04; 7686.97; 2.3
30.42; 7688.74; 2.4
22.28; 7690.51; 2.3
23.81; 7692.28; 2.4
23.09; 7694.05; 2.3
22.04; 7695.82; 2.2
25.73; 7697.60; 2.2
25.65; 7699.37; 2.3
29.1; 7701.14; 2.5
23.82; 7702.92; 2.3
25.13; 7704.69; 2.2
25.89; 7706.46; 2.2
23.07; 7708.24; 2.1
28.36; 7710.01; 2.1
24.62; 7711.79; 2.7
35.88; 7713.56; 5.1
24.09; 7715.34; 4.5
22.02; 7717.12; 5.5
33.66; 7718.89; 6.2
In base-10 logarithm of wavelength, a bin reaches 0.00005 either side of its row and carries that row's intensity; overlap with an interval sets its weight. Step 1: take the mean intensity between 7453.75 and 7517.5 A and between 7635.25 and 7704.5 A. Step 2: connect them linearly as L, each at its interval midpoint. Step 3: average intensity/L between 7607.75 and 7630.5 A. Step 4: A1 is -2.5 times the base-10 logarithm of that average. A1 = -0.06 mag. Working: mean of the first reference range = 25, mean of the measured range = 26.5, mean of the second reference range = 25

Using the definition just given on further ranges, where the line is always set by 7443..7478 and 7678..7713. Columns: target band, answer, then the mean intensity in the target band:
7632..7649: 0.026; 25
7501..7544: -0.023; 26.2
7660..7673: 0.083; 23.7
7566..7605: 0.028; 25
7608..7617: 0.031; 24.9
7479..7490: 0.061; 24.3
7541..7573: 0.007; 25.5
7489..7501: 0.076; 24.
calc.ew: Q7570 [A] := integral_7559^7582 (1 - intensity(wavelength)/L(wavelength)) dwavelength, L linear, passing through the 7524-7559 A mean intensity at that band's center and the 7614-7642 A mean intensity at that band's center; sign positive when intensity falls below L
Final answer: 1.03 A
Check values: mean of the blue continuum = 25.7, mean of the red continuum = 26.3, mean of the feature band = 24.8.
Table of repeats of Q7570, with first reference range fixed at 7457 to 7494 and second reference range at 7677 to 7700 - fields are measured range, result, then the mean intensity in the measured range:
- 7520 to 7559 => -1.60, 25.9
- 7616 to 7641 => -1.71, 26.8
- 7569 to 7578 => 0.56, 23.4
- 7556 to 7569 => -0.73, 26.4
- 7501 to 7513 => -0.53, 25.9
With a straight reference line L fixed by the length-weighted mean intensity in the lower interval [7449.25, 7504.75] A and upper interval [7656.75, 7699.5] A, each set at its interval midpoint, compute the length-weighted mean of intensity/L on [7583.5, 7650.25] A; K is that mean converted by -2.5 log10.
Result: -0.043 mag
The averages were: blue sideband 24.8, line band 25.8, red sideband 24.8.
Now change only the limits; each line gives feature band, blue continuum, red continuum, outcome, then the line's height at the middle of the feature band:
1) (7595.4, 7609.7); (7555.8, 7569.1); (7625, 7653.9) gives 0.063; 26.2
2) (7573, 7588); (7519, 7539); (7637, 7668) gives 0.045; 25.5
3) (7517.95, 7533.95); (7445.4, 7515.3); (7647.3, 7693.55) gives -0.057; 25.1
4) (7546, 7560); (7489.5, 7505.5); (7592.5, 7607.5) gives -0.028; 24.9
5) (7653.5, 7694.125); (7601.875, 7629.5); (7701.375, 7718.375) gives 0.045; 26.1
